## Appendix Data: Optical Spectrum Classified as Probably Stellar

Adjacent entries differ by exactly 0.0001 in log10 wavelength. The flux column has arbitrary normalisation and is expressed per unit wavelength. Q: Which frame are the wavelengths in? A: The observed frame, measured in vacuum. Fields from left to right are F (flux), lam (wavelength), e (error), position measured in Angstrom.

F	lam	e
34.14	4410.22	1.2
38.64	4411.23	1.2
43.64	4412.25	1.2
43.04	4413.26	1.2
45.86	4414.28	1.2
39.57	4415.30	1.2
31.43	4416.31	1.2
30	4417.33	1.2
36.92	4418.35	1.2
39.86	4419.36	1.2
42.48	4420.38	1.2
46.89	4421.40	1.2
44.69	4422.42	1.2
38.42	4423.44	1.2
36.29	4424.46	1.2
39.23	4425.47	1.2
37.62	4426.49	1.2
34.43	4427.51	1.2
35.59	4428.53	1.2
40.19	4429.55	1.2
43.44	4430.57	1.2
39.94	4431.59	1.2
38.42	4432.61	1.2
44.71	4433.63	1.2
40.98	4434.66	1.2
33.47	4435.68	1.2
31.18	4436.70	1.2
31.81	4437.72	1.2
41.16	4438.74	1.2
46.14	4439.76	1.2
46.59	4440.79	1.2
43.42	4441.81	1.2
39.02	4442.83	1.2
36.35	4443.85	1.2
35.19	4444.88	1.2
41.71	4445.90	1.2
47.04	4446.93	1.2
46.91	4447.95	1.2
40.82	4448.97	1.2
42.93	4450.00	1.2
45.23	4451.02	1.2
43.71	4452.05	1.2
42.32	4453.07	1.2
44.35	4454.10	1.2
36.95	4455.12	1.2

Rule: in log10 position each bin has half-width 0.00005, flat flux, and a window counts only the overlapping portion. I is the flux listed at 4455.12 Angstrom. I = 36.95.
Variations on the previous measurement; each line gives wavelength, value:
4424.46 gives 36.29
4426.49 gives 37.62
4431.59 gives 39.94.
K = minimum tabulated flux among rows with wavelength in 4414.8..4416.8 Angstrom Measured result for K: 31.43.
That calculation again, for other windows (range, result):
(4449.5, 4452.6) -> 42.93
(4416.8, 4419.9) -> 30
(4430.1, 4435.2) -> 38.42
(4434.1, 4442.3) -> 31.18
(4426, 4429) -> 34.43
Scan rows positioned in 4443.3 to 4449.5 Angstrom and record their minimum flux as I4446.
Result 35.19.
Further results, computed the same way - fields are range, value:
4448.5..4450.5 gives 40.82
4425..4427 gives 37.62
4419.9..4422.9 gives 42.48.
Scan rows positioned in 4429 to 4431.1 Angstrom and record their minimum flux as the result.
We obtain 40.19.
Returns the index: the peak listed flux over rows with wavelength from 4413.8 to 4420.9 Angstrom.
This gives 45.86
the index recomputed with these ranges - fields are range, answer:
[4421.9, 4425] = 44.69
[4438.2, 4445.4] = 46.59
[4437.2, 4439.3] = 41.16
